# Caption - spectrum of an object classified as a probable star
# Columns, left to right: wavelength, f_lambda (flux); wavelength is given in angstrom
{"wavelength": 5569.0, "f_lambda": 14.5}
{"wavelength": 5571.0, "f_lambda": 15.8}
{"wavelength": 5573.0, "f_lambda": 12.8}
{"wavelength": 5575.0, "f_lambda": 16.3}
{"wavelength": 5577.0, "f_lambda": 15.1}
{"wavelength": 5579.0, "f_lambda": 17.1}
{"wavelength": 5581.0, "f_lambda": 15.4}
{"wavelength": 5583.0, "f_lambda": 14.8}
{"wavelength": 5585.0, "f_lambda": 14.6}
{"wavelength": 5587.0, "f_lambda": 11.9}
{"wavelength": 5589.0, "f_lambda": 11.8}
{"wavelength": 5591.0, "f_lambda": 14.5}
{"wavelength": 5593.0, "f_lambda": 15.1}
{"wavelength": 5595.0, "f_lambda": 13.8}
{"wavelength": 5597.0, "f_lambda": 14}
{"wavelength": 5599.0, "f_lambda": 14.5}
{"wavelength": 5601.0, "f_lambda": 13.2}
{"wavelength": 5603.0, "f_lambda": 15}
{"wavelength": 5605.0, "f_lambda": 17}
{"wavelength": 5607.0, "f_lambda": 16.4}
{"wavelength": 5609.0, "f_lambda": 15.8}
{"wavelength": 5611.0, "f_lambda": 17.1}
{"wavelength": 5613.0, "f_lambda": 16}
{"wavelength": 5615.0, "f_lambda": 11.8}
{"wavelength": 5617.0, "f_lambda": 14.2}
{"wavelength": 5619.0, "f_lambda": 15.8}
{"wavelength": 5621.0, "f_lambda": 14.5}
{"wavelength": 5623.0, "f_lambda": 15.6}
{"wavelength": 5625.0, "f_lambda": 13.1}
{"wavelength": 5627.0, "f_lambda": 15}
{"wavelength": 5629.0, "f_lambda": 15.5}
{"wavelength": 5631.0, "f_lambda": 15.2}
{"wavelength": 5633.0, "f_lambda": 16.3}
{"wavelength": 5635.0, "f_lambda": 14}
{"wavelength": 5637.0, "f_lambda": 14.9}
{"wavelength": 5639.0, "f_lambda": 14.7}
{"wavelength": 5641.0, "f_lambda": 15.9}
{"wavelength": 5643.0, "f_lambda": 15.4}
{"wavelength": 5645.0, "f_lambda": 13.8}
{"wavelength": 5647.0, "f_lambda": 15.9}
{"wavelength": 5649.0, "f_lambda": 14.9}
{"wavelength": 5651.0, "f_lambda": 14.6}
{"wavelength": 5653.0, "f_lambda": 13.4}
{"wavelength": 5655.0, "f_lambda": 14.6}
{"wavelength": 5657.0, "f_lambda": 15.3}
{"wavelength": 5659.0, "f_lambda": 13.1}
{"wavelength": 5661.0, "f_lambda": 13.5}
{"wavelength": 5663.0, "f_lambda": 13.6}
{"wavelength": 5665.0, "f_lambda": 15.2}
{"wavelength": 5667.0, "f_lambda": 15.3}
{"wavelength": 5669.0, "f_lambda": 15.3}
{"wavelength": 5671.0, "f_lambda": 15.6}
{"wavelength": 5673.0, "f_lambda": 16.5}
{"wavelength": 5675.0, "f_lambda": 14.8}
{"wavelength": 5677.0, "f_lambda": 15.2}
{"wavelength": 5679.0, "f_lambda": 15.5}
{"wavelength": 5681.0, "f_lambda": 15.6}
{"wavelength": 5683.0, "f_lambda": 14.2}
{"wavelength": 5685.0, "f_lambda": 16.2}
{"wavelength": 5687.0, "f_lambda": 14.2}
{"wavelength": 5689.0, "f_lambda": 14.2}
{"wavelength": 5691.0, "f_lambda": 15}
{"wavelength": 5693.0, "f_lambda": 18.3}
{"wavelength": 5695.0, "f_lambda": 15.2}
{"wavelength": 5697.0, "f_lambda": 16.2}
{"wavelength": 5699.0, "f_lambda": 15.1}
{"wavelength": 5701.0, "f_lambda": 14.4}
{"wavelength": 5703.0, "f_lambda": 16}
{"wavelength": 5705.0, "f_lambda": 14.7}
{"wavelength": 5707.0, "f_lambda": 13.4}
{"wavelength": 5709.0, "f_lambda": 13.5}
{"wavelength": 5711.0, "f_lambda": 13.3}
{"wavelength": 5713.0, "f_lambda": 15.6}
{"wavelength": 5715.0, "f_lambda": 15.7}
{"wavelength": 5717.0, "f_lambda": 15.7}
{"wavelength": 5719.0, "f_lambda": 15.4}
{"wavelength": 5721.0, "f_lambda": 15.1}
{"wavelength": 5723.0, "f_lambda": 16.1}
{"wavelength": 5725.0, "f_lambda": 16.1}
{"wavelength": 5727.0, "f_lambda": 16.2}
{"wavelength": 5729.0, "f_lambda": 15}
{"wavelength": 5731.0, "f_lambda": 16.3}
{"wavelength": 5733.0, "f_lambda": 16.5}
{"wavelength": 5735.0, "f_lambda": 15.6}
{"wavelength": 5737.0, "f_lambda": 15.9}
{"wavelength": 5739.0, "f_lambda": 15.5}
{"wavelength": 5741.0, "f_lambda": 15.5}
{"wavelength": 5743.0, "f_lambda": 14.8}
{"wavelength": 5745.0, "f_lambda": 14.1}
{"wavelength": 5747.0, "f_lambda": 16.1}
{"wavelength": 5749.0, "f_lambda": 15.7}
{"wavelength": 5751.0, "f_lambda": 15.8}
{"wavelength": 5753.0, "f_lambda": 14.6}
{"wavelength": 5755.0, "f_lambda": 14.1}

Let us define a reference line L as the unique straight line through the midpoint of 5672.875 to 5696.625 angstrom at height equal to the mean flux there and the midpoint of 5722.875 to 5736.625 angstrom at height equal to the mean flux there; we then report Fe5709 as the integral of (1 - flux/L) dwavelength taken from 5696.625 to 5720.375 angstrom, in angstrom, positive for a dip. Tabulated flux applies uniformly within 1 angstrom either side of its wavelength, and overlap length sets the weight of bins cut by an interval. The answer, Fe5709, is 1.22 angstrom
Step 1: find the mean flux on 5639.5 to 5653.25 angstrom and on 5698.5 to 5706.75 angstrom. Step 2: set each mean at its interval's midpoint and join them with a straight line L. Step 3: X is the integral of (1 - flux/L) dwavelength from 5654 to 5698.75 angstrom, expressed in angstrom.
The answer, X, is -0.64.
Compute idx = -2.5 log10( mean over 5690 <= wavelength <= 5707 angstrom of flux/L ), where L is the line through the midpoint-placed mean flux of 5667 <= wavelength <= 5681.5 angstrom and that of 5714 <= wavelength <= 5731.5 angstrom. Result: 0.01 mag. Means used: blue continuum 15.5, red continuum 15.7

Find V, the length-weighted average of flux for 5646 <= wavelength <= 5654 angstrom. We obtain 14.7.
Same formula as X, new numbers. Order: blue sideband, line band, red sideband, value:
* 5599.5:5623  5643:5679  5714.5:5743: 1.5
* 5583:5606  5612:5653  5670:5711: -0.8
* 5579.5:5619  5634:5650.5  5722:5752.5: 0.0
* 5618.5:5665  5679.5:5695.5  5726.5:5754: -0.3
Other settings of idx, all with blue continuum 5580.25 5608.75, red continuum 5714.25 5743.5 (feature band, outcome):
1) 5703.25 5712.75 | 0.107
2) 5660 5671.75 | 0.028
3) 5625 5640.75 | -0.013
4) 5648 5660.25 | 0.053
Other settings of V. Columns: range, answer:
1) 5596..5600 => 14.2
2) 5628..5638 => 15.2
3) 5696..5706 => 15.3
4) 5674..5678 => 15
